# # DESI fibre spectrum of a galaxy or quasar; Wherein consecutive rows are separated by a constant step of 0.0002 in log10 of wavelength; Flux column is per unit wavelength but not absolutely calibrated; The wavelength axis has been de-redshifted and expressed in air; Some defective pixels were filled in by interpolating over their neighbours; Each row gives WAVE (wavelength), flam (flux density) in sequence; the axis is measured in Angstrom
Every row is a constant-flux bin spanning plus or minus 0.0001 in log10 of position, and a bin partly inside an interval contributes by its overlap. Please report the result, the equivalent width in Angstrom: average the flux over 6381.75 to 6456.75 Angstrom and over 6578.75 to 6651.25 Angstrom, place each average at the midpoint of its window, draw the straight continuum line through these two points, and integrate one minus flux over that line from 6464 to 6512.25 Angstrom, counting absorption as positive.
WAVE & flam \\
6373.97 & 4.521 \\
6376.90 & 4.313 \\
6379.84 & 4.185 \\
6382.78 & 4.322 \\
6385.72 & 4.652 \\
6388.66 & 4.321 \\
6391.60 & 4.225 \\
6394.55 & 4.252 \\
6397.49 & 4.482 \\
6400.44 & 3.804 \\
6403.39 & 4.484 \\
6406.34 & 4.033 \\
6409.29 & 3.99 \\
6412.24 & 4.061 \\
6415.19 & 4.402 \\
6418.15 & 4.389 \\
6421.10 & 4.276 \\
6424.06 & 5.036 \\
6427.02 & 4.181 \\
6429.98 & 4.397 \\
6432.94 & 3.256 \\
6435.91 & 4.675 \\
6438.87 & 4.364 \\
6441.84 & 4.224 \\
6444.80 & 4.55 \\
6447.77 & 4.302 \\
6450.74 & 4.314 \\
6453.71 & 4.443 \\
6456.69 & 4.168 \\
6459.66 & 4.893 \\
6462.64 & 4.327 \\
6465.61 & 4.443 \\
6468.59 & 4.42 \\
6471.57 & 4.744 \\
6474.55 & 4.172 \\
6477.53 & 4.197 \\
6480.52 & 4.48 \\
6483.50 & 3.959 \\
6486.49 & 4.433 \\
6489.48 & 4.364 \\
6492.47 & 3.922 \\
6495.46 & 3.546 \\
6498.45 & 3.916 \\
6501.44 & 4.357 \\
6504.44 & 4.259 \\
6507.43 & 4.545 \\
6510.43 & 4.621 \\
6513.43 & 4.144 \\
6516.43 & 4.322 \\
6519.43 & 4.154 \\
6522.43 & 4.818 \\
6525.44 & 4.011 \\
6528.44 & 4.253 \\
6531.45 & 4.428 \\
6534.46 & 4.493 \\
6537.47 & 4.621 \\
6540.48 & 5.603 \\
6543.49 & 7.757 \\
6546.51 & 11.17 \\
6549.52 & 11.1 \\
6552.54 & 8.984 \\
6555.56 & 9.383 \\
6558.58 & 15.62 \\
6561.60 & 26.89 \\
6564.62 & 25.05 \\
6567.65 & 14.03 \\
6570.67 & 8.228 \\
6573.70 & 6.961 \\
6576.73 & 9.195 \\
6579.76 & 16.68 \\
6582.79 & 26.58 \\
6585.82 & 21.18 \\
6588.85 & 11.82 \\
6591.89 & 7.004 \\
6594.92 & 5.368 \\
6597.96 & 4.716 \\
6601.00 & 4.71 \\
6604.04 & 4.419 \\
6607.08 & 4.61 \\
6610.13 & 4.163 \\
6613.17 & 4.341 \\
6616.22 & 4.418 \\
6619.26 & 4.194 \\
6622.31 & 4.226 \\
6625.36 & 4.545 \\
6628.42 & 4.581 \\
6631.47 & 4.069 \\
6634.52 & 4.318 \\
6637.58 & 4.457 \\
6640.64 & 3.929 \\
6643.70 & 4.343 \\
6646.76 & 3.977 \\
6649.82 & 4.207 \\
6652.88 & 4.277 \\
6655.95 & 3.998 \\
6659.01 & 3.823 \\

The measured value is 8.6 Angstrom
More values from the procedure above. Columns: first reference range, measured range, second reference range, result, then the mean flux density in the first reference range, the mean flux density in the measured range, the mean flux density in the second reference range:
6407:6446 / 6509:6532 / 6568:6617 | 8.9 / 4.29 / 4.34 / 9.21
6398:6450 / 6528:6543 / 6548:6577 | 8.8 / 4.27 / 4.92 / 13.7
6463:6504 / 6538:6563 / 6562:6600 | -2.3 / 4.23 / 11.7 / 13.4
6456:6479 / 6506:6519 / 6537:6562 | 5.8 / 4.43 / 4.39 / 10.8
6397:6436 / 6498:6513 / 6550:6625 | 6.2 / 4.23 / 4.36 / 10.4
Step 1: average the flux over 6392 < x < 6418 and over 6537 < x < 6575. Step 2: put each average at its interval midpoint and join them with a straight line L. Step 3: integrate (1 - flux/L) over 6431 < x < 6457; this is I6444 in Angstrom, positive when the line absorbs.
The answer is 8.27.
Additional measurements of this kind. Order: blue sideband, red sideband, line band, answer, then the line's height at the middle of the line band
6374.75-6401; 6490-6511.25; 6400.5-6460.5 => -0.7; 4.25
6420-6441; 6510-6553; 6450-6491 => 4.4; 4.92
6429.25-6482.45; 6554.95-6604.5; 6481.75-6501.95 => 8.2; 6.88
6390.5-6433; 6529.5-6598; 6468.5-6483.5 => 6.2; 7.4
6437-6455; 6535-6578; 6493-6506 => 6.4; 7.88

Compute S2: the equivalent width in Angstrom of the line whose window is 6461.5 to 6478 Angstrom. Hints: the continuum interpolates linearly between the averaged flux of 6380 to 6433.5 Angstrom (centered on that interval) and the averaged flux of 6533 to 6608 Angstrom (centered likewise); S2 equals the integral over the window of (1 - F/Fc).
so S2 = 5.98 Angstrom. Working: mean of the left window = 4.27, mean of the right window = 11.1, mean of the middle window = 4.4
